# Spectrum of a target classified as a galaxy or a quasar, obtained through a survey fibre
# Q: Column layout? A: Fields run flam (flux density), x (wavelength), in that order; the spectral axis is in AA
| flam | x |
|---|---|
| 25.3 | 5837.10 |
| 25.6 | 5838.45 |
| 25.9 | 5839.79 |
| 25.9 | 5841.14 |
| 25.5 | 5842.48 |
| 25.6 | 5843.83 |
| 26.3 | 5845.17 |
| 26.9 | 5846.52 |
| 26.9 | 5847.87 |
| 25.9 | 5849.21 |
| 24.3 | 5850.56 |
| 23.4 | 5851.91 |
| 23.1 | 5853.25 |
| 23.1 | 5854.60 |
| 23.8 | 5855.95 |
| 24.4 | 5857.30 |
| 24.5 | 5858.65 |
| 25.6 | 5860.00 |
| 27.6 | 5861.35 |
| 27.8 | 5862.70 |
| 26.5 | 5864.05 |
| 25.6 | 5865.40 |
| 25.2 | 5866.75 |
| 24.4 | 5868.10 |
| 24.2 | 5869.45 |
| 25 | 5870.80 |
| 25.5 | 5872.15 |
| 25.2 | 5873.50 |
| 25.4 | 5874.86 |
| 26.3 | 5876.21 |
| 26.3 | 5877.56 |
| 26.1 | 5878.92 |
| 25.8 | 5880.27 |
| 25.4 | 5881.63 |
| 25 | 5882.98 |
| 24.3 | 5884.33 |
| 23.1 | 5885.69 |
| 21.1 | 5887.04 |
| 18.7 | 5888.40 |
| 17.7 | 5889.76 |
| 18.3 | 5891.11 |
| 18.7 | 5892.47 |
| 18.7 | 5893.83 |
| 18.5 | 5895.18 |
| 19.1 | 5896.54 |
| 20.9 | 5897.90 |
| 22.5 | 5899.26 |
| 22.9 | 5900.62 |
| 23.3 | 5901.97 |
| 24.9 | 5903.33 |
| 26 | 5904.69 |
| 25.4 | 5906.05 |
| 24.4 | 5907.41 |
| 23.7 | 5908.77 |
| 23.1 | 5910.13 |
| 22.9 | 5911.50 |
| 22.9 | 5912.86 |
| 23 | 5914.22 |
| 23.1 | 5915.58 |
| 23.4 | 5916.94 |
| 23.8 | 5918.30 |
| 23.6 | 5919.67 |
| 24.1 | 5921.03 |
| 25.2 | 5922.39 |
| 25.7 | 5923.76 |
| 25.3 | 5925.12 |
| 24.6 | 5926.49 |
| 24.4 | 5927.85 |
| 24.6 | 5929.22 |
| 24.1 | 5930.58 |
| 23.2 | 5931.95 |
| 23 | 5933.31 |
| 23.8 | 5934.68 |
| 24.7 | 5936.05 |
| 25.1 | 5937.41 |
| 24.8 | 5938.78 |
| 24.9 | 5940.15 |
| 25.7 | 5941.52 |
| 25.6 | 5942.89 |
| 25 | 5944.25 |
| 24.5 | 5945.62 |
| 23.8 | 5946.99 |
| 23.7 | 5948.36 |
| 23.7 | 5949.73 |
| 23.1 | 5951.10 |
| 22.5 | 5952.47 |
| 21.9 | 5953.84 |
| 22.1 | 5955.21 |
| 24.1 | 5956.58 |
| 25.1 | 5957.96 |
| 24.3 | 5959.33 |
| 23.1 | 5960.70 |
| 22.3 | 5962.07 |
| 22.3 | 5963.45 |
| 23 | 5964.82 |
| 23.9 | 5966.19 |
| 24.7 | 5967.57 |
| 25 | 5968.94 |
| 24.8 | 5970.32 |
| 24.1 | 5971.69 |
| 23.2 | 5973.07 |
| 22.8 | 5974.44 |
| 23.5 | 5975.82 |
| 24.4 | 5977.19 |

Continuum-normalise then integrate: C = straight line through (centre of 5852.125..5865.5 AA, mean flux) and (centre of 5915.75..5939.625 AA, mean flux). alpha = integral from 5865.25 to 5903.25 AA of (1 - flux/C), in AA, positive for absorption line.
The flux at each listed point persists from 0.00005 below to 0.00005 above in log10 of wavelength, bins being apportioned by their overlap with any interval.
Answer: 2.9 AA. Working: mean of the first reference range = 25.1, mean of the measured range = 23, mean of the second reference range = 24.3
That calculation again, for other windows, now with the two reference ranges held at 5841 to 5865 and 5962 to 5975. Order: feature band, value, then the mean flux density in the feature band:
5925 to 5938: 0.0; 24.2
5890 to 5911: 2.3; 21.9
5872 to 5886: -0.2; 25.4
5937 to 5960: -0.1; 24.1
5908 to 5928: 0.4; 23.9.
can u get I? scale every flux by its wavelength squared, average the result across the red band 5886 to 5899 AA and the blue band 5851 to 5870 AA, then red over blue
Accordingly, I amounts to 0.78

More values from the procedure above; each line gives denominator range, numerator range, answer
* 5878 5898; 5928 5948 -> 1.16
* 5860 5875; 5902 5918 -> 0.94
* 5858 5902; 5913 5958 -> 1.04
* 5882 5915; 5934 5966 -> 1.10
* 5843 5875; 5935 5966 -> 0.98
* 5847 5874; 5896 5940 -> 0.97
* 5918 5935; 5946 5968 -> 0.97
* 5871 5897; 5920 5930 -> 1.11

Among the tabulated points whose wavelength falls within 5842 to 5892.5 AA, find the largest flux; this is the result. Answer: 27.8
